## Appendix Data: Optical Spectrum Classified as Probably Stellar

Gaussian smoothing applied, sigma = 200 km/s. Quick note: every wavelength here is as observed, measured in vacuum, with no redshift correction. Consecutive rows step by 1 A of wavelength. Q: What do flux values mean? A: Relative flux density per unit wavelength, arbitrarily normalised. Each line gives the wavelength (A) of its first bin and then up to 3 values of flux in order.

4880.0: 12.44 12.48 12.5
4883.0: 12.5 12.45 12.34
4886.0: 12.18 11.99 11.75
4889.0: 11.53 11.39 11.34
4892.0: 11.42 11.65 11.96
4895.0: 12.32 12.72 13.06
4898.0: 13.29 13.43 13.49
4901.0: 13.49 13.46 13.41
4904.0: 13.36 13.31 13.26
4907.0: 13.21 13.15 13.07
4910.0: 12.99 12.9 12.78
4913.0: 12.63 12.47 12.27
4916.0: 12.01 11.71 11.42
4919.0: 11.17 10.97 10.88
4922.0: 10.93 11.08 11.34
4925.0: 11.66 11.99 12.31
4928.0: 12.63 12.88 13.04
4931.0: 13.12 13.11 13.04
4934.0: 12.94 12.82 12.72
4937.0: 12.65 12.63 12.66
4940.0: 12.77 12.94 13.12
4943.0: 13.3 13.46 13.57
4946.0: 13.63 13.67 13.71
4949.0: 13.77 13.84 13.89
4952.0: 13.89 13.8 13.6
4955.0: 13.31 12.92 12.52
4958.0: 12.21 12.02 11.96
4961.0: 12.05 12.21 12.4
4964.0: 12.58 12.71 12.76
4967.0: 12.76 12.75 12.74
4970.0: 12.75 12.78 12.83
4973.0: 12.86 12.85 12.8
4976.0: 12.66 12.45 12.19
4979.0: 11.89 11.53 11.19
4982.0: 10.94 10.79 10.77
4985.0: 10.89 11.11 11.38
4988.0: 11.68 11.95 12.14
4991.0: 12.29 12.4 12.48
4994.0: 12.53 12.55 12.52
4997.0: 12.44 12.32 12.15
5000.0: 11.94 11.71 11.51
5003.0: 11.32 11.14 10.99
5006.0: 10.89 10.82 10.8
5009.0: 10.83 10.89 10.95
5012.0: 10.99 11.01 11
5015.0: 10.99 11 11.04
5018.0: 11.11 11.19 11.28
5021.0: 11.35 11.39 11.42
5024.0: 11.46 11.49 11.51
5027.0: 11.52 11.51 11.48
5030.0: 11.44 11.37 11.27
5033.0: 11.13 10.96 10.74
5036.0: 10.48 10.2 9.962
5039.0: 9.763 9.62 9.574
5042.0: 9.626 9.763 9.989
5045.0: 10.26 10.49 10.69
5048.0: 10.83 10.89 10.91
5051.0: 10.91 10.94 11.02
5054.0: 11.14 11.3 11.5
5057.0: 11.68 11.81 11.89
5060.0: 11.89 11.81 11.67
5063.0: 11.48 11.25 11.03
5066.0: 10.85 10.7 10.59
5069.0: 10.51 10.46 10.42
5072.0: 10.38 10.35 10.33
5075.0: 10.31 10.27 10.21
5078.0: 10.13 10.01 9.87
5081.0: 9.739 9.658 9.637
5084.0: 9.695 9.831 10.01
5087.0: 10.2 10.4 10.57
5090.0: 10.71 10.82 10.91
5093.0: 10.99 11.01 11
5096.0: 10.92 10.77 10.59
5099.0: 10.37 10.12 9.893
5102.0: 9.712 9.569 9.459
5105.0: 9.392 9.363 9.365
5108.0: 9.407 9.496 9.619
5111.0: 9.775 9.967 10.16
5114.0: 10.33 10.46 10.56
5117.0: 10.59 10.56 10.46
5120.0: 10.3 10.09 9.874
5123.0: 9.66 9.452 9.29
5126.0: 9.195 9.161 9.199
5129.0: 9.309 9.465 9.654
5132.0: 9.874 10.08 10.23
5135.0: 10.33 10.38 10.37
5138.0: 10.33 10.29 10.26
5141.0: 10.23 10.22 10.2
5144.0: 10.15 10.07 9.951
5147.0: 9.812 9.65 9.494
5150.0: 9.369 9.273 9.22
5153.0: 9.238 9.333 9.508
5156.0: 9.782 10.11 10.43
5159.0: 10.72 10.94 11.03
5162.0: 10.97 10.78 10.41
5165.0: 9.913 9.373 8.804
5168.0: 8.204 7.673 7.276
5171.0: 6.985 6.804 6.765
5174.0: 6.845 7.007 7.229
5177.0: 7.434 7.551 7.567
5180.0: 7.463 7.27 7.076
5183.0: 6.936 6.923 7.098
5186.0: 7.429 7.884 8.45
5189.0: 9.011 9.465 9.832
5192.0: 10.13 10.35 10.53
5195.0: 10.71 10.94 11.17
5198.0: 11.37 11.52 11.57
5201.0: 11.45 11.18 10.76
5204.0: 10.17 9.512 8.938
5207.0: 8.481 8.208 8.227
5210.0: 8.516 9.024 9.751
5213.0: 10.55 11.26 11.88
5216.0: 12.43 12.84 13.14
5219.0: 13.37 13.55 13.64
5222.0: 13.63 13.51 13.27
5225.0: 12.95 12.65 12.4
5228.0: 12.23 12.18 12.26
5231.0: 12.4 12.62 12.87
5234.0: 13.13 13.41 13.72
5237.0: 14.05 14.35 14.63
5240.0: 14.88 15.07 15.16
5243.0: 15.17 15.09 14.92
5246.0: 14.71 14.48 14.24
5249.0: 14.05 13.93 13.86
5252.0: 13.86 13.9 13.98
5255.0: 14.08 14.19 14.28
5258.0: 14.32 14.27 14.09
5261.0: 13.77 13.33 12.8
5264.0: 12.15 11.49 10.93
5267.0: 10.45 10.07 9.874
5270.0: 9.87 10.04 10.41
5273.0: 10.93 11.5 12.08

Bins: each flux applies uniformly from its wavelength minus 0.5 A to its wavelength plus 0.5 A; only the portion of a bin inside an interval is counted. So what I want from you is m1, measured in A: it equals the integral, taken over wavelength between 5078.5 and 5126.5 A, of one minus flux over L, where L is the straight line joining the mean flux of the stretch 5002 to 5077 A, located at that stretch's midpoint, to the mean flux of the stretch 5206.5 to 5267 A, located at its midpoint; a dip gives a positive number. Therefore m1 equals 6.2 A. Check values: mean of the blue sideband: 10.9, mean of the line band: 10.1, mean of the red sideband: 12.9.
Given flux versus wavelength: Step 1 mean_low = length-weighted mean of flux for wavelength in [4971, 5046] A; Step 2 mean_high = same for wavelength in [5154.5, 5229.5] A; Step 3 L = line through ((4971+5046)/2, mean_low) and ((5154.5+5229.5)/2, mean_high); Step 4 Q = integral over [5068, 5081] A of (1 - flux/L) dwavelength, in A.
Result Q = 0.7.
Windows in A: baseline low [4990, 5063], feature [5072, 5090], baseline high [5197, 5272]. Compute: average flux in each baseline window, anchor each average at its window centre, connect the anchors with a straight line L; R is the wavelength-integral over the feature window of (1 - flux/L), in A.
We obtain 2.2 A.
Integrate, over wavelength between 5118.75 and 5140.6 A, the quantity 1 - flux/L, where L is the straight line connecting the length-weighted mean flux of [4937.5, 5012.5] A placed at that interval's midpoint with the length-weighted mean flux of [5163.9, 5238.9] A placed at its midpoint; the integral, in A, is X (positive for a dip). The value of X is 2.07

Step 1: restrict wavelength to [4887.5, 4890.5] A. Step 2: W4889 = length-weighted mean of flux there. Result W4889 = 11.6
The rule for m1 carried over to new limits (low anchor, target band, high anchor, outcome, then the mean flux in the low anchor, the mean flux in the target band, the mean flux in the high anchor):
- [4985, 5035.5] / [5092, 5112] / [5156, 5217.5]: 0.54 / 11.5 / 10.1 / 9.3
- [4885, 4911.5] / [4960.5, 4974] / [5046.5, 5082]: -0.84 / 12.7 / 12.6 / 10.8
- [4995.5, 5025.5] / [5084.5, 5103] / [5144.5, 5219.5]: -0.09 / 11.3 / 10.5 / 9.44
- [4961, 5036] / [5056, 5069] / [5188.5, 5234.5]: 0.25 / 11.7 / 11.4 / 11.3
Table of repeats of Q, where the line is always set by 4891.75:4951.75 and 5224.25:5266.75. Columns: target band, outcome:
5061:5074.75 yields 2.4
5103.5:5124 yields 5.1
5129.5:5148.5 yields 4.6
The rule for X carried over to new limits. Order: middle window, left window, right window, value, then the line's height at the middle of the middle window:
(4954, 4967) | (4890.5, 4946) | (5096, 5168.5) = -0.5 A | 12.1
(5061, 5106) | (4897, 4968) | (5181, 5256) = 6.8 A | 12.2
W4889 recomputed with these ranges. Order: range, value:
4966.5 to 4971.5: 12.8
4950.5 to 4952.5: 13.9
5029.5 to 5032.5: 11.4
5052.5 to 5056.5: 11.2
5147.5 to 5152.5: 9.4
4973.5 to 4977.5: 12.7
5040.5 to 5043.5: 9.65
